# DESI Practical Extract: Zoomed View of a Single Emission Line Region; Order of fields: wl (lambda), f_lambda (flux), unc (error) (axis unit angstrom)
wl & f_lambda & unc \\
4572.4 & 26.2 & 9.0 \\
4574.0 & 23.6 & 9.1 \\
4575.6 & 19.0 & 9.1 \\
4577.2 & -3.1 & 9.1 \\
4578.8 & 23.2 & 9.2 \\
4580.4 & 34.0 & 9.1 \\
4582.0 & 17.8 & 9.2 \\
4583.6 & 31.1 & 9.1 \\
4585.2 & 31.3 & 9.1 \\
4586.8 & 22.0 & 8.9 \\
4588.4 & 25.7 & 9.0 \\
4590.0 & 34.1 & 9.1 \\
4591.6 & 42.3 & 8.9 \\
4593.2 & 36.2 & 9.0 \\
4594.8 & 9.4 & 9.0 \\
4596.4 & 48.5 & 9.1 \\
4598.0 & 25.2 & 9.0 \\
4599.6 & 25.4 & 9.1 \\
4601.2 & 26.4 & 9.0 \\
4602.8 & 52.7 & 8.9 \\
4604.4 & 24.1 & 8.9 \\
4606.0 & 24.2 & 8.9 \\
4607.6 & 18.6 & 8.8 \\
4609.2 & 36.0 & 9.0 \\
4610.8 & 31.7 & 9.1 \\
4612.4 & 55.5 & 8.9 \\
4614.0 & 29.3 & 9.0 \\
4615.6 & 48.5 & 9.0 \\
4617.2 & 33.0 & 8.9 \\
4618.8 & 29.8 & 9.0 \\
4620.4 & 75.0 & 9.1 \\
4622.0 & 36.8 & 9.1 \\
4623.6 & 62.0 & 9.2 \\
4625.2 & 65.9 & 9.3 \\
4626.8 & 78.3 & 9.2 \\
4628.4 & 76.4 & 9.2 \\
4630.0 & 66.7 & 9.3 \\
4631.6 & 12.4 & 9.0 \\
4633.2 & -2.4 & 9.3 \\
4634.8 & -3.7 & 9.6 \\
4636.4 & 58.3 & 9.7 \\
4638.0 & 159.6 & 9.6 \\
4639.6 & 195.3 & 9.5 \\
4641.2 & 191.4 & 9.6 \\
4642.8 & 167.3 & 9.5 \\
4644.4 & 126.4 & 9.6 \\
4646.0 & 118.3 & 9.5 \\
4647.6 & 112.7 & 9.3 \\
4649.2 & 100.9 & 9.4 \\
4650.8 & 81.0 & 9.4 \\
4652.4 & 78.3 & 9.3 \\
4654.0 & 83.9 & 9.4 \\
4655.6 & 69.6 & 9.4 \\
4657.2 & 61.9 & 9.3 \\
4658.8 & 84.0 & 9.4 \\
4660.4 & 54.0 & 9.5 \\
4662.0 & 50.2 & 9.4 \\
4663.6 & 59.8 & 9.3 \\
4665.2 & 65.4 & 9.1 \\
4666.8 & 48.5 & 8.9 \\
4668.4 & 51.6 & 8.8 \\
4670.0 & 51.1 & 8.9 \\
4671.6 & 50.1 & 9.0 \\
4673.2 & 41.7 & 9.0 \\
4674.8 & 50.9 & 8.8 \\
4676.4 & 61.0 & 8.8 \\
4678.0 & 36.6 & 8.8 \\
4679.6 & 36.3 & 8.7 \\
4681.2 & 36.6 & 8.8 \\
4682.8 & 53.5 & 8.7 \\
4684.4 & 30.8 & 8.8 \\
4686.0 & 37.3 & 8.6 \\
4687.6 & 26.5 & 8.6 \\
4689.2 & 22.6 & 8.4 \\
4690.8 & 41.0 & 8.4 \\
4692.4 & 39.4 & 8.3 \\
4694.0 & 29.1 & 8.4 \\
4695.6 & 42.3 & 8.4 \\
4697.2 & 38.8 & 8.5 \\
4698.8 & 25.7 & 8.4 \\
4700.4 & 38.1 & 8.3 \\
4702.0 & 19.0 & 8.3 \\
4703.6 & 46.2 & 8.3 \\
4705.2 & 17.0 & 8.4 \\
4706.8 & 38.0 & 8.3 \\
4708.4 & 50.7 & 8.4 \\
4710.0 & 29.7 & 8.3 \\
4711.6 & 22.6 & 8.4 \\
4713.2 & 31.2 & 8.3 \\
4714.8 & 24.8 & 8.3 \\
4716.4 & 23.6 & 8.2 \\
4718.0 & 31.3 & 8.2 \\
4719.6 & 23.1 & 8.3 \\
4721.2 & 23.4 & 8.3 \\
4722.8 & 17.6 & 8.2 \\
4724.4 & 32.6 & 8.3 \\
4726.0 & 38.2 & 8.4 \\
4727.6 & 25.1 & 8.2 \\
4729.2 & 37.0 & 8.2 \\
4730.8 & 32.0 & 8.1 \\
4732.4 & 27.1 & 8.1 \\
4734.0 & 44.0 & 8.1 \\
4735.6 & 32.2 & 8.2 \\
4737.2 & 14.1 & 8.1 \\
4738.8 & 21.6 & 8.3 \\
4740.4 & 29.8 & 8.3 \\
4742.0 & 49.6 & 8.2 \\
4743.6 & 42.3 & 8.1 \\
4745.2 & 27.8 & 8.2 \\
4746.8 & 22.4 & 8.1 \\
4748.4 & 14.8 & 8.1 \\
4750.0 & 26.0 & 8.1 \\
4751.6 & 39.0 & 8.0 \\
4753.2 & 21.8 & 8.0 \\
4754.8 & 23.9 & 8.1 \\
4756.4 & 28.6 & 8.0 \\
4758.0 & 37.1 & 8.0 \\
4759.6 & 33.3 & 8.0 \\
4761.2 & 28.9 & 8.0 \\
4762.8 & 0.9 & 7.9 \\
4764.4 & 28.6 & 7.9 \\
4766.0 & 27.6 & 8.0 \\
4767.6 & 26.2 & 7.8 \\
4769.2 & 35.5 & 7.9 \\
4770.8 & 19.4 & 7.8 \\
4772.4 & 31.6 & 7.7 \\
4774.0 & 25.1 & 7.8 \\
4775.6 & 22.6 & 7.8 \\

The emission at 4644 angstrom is Ly-alpha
